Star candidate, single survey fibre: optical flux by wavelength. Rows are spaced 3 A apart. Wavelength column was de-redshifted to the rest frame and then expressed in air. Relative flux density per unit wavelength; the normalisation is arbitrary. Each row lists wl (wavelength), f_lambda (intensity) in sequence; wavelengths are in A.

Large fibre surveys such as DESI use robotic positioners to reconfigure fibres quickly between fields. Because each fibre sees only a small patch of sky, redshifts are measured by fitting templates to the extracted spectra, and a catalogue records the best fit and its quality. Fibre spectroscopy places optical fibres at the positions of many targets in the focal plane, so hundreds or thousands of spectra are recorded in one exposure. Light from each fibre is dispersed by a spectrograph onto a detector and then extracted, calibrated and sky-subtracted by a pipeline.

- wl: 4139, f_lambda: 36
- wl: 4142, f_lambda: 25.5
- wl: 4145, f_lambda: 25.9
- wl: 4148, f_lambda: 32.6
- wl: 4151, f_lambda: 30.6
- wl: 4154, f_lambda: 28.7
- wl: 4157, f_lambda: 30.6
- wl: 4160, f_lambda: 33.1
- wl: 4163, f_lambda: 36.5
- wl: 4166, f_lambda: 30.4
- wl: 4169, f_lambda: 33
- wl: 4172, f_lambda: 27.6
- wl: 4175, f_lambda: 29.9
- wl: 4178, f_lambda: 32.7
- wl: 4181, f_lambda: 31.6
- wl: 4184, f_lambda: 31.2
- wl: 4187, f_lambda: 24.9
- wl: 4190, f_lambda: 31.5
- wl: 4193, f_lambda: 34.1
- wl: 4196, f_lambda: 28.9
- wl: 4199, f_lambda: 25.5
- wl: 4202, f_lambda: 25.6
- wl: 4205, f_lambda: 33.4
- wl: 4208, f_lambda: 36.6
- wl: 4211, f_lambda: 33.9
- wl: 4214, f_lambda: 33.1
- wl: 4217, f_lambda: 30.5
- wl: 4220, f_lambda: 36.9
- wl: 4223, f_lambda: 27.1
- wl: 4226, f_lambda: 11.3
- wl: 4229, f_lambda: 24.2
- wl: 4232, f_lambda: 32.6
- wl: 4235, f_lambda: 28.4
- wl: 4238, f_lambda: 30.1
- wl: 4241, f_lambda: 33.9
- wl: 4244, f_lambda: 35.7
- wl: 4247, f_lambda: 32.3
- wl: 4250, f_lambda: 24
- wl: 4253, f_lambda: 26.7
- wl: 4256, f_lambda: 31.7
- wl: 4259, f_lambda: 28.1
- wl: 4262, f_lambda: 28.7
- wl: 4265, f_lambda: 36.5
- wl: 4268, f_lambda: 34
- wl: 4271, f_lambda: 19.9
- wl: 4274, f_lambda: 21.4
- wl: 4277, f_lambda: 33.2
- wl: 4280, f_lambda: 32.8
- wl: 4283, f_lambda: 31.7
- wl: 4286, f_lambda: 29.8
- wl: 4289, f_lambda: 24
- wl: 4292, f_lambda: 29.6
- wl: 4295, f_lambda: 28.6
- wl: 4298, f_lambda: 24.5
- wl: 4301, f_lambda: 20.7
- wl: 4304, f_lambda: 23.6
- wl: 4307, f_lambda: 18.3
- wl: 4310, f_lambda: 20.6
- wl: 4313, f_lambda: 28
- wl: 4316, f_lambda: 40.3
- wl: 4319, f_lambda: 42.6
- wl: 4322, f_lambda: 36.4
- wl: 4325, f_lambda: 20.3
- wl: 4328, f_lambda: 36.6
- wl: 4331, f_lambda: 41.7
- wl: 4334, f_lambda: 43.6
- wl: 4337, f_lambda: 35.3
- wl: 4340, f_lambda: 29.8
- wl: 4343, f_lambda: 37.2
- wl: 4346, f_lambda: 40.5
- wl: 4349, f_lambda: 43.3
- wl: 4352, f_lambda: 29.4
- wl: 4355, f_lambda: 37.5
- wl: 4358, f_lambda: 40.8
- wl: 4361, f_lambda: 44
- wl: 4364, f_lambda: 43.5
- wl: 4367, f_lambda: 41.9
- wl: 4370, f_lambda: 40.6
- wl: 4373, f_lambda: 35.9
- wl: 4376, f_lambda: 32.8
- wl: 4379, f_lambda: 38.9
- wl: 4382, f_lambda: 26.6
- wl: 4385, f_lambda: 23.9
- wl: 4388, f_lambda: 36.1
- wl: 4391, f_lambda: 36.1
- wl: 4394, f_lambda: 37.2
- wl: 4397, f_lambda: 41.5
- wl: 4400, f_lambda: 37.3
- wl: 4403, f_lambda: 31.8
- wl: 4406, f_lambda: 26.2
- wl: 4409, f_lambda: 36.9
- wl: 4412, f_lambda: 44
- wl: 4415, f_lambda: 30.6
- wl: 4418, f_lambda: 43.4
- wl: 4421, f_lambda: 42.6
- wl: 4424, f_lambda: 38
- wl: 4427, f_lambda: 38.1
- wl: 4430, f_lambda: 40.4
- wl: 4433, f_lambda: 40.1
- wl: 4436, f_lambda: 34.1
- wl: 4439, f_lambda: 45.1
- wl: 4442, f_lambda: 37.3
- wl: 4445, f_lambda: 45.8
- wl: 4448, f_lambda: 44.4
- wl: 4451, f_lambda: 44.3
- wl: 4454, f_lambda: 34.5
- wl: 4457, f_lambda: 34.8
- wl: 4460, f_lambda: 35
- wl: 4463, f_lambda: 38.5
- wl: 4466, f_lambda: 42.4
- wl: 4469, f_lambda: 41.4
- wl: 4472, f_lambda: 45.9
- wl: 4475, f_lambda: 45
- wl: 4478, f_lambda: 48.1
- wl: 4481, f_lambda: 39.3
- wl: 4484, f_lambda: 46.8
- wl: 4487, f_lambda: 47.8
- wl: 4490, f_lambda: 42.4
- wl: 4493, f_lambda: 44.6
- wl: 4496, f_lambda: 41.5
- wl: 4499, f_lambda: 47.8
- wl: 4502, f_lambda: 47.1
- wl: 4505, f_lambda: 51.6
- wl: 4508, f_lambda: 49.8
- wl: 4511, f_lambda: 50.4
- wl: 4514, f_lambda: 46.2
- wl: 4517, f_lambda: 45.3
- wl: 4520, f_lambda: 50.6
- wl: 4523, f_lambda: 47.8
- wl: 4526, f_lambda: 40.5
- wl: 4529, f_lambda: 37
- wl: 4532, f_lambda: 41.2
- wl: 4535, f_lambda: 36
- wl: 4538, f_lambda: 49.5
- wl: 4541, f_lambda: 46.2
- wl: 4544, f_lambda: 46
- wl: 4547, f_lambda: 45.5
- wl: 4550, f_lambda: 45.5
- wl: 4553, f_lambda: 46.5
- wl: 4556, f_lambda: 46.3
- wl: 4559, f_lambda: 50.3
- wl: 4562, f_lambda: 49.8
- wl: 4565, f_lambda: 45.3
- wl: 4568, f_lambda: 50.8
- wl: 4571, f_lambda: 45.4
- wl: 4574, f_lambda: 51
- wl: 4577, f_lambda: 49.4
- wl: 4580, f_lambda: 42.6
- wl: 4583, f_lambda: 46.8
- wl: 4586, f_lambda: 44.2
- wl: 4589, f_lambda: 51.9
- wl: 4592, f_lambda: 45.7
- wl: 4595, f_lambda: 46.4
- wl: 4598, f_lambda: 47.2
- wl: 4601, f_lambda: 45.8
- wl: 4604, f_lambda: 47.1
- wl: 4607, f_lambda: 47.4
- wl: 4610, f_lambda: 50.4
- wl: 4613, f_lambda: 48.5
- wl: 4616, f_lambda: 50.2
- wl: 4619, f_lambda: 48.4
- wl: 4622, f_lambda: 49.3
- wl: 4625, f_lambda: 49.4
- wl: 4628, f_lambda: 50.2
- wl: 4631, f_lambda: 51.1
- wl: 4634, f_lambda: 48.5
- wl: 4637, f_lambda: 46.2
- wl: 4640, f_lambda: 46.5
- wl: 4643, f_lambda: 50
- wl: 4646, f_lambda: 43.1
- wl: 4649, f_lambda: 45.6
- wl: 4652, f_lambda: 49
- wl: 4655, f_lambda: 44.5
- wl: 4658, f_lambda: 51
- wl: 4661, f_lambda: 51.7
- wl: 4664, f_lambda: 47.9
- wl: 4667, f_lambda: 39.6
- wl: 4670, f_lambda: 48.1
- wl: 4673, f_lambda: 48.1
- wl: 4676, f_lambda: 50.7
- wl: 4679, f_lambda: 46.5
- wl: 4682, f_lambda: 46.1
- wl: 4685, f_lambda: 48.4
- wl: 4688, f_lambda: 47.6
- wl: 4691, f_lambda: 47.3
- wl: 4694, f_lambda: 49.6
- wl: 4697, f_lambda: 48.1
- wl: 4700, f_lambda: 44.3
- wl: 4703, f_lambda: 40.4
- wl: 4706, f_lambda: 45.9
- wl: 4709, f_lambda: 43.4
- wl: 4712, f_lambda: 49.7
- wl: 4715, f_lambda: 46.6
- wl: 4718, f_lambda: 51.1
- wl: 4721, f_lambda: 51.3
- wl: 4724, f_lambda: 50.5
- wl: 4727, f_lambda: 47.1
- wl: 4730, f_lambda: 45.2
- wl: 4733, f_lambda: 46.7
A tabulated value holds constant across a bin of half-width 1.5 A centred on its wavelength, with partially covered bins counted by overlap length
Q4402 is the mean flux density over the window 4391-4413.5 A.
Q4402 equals 36.4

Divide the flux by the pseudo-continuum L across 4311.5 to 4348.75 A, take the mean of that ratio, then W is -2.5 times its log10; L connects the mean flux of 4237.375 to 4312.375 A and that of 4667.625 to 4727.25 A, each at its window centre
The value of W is -0.19 mag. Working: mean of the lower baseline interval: 28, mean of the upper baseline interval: 47.4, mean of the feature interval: 36.3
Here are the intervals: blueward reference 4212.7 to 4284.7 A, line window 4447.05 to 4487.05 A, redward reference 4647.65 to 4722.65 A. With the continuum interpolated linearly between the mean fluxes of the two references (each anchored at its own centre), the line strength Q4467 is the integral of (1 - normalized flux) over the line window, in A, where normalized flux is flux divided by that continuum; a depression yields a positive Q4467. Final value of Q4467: -3.6 A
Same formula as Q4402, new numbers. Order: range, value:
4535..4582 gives 47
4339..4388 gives 36.7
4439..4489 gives 42.1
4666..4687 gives 47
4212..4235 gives 28.1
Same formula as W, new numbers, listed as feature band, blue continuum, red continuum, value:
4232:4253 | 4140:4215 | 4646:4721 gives 0.08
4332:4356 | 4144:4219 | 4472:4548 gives 0.03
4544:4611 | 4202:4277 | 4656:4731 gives -0.11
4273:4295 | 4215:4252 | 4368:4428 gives 0.07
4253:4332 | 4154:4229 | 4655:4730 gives 0.15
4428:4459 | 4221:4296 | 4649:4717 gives -0.09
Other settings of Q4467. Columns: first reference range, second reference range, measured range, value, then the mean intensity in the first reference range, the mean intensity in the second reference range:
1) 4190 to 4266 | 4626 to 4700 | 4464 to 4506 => -4.7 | 30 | 47.7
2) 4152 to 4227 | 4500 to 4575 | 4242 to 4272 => 3.2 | 30.5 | 46.4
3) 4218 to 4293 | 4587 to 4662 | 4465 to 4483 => -1.5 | 29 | 48.2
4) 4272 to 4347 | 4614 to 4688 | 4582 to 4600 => -0.8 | 30.7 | 47.9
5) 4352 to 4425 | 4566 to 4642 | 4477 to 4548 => -3.5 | 36.8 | 48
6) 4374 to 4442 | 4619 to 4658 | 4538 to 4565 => -2.1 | 36.5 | 47.9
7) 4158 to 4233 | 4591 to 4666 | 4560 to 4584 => -1.1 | 30.2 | 48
